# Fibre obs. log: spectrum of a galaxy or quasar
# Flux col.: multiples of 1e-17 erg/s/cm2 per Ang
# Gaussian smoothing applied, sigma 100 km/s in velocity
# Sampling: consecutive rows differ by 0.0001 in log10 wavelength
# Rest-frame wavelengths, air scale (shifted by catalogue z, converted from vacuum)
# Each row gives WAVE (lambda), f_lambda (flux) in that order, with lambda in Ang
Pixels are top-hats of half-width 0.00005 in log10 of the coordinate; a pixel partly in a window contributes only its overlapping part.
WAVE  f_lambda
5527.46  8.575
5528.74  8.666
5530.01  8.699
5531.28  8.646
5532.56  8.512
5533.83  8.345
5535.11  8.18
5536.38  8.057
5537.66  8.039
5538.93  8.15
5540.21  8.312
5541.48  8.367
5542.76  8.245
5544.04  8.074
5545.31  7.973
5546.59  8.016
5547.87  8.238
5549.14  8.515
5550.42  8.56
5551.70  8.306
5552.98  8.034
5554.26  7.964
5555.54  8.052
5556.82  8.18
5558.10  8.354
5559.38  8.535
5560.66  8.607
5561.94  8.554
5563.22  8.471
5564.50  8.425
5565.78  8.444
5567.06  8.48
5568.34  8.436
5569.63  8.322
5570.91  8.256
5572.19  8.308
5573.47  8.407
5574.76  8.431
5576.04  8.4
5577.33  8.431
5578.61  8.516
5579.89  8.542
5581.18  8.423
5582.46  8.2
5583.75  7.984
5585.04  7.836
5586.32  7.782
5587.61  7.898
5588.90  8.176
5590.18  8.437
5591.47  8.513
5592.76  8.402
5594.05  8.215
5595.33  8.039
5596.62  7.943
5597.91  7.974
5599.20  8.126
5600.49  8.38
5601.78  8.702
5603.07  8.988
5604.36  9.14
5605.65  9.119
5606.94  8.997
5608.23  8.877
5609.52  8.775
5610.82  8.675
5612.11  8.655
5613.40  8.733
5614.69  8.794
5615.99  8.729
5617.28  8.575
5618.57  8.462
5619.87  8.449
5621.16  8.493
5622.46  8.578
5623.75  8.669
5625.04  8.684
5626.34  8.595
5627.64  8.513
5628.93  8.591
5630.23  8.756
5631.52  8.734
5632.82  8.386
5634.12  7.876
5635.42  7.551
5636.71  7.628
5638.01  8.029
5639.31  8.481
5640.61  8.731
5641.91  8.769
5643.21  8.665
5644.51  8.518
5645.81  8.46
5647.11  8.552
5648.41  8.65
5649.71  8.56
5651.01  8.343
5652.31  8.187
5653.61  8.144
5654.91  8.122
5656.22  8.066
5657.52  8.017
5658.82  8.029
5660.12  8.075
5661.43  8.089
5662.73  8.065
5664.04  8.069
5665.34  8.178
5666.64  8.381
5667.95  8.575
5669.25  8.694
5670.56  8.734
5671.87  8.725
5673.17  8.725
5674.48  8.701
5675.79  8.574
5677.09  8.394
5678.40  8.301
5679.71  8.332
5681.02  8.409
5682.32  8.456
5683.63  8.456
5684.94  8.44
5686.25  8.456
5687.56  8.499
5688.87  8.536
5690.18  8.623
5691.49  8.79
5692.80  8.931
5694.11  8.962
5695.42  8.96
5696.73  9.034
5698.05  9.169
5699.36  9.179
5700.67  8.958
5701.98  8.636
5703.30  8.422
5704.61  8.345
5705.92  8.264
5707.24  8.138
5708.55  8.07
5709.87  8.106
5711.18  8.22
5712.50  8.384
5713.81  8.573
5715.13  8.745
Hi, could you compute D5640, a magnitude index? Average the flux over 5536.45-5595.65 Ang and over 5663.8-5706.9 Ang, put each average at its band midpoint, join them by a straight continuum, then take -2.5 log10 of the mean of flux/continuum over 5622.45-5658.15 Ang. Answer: 0.012 mag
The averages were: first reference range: 8.28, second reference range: 8.61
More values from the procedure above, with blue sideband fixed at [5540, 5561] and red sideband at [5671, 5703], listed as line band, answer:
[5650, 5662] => 0.06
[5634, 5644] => 0.04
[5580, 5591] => 0.03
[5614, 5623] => -0.02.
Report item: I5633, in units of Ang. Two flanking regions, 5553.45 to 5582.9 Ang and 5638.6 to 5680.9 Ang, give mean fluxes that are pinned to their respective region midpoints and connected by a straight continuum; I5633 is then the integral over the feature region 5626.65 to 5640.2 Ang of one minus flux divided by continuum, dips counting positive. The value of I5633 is 0.2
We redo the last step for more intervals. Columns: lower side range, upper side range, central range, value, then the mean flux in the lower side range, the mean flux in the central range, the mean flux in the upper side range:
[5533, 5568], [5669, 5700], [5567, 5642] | 0.1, 8.28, 8.43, 8.67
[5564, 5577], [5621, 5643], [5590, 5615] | -0.5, 8.39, 8.57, 8.42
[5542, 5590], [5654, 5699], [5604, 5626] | -0.9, 8.28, 8.72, 8.49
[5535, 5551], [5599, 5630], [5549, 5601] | 0.8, 8.21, 8.29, 8.69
